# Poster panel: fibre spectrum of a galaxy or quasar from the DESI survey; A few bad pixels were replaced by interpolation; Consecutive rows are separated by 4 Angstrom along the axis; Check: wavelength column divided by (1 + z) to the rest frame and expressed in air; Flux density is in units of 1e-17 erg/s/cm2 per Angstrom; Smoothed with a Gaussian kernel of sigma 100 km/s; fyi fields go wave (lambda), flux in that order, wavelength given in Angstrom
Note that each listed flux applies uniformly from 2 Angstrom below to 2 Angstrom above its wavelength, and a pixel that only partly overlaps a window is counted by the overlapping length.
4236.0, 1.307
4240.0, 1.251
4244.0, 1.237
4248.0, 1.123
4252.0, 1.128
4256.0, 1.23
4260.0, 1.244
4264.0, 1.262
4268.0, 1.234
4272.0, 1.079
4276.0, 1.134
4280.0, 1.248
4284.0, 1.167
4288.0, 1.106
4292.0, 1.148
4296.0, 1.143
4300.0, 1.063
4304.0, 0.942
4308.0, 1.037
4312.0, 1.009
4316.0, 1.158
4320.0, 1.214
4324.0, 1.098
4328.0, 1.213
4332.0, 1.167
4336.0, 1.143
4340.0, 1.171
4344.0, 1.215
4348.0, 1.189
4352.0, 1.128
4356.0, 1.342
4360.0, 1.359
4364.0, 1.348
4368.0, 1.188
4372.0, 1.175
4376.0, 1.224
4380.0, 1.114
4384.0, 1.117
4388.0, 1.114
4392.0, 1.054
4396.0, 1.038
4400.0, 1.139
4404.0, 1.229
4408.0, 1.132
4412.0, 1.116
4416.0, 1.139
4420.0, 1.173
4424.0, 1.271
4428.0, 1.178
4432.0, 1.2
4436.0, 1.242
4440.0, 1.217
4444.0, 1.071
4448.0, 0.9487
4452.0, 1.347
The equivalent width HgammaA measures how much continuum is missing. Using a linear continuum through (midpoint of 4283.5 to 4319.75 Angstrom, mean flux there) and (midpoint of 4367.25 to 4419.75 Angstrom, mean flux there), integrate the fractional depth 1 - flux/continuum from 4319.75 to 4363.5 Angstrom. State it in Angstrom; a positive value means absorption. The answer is -3.87 Angstrom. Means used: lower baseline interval 1.09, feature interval 1.21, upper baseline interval 1.14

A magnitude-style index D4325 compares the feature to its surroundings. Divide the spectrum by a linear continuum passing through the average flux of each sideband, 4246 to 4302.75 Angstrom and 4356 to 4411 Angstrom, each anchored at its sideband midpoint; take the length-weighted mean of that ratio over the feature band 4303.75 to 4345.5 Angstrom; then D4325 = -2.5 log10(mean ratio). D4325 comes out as 0.04 mag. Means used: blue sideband 1.16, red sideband 1.18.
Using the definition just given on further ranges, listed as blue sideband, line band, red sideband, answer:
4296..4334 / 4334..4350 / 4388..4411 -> -0.07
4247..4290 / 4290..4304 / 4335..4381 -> 0.09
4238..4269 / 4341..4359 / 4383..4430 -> -0.05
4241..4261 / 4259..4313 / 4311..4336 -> 0.04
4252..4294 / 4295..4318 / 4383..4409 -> 0.11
